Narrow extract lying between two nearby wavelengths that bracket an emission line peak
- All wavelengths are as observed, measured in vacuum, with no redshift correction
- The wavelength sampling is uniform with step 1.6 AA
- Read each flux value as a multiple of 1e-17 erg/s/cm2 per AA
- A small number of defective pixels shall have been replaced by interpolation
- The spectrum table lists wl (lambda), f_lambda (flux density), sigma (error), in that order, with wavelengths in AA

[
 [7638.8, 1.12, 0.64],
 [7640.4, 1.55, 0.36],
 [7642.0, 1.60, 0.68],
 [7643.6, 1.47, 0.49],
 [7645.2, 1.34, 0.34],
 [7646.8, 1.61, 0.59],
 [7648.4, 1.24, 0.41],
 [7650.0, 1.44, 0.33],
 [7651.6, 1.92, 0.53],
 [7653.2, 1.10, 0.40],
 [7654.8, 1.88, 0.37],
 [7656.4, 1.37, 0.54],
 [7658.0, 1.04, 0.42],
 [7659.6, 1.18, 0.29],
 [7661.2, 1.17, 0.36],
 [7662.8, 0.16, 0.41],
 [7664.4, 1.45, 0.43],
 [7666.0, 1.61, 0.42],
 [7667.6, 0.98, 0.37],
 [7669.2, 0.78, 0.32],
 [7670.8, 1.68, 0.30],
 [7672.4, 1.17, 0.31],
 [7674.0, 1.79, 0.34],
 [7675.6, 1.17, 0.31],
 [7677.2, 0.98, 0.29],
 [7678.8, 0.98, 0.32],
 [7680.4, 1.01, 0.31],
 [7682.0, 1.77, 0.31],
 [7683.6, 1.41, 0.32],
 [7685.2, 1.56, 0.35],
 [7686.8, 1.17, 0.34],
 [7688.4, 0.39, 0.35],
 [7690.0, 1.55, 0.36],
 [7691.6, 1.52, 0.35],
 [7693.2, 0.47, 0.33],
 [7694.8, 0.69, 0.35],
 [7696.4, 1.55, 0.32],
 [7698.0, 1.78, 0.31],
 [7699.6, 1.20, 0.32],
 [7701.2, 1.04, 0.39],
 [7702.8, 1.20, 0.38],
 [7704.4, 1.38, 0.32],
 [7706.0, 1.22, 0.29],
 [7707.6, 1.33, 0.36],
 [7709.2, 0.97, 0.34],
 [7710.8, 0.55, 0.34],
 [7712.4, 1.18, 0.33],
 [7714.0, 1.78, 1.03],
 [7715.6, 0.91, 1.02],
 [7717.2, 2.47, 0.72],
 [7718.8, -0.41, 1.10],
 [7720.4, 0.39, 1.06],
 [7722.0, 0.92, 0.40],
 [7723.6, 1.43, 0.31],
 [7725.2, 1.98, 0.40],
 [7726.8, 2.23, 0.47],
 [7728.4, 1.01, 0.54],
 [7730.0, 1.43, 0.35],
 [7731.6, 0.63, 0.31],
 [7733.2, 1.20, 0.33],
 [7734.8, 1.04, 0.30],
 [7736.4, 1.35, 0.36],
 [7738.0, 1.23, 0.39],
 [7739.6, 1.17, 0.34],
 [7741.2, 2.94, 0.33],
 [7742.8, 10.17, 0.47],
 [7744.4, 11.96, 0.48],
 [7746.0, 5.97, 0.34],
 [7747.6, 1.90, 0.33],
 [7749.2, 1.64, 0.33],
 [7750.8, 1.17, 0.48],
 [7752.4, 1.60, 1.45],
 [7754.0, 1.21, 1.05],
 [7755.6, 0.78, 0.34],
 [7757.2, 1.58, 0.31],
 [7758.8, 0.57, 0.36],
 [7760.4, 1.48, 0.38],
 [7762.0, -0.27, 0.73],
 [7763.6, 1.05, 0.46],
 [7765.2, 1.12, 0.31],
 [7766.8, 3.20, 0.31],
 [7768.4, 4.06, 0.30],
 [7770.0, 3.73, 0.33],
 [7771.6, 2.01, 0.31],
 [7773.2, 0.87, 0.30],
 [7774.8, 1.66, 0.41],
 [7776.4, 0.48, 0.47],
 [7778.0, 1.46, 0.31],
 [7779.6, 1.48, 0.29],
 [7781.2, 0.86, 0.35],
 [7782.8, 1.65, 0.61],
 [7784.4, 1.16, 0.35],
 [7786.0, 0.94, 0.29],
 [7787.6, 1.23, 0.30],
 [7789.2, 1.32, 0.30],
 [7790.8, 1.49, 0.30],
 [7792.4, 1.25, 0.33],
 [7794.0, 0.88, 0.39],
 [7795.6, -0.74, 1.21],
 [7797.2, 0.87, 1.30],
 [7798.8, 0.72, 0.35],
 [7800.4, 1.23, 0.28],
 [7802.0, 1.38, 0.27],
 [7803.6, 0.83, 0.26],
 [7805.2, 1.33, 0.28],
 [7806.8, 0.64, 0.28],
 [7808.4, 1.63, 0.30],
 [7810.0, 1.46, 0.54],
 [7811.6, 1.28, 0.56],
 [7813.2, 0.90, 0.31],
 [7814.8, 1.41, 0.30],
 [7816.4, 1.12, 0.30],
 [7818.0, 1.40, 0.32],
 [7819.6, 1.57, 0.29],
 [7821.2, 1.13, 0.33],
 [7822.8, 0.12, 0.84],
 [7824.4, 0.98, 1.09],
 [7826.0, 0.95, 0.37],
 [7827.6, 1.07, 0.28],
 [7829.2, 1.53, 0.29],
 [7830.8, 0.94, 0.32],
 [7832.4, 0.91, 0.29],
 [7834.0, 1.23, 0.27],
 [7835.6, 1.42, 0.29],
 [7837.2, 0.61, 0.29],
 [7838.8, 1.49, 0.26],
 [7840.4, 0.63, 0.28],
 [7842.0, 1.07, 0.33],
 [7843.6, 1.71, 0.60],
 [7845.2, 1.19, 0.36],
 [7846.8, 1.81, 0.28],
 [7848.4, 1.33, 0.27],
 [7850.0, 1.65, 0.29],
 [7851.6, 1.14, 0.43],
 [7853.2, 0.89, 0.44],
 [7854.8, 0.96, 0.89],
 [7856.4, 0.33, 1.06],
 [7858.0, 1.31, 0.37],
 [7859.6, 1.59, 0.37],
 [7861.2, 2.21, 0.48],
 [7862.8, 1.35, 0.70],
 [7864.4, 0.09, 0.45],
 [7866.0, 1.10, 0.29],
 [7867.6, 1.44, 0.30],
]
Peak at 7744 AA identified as H-alpha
